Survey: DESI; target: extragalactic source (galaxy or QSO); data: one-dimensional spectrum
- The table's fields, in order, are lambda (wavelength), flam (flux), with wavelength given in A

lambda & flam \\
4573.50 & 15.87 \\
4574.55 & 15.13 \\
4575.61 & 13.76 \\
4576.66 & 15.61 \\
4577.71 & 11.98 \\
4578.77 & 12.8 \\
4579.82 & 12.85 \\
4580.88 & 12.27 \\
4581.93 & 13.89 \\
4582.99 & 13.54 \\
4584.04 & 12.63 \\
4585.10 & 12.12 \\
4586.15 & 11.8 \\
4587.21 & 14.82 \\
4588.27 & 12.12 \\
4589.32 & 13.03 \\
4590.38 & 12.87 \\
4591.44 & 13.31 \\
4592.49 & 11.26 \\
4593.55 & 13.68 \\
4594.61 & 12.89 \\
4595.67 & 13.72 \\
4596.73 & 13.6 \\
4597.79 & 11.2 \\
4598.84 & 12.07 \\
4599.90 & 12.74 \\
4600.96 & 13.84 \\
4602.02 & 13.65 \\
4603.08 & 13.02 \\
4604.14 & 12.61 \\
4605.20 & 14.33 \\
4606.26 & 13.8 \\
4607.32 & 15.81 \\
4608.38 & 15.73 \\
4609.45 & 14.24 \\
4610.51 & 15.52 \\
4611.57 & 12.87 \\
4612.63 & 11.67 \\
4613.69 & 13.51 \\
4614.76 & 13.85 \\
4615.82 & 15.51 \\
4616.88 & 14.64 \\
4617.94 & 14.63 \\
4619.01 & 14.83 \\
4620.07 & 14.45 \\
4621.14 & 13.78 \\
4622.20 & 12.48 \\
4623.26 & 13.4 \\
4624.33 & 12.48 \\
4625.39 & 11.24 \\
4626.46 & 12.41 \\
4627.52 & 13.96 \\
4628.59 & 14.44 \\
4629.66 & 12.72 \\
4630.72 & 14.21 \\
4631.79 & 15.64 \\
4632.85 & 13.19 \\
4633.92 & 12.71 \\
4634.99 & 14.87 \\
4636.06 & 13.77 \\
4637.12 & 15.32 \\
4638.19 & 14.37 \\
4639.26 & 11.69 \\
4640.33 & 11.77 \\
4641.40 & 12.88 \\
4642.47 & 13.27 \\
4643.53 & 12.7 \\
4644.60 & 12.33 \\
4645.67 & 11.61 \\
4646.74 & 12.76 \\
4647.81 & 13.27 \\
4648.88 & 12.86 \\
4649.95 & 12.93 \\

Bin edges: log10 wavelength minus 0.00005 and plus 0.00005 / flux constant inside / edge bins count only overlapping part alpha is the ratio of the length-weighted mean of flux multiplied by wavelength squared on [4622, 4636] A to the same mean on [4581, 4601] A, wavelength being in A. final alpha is 1.06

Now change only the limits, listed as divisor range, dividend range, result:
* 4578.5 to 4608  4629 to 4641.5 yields 1.06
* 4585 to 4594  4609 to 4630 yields 1.08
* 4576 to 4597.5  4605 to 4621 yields 1.11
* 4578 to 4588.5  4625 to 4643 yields 1.07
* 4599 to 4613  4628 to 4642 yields 1.00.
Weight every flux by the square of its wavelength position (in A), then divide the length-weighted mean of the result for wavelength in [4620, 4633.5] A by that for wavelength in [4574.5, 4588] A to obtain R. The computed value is 1.03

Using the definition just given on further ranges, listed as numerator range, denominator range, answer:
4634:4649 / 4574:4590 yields 1.02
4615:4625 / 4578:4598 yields 1.10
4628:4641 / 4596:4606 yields 1.07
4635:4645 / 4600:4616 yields 0.96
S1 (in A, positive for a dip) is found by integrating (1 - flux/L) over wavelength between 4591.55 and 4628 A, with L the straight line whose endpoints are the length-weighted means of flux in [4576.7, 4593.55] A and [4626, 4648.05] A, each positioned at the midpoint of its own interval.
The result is -1.2 A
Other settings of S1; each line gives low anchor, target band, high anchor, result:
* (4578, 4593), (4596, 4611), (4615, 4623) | -0.12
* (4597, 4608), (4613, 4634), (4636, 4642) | -0.64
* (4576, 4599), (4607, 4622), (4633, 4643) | -1.28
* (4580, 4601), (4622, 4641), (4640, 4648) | -1.12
